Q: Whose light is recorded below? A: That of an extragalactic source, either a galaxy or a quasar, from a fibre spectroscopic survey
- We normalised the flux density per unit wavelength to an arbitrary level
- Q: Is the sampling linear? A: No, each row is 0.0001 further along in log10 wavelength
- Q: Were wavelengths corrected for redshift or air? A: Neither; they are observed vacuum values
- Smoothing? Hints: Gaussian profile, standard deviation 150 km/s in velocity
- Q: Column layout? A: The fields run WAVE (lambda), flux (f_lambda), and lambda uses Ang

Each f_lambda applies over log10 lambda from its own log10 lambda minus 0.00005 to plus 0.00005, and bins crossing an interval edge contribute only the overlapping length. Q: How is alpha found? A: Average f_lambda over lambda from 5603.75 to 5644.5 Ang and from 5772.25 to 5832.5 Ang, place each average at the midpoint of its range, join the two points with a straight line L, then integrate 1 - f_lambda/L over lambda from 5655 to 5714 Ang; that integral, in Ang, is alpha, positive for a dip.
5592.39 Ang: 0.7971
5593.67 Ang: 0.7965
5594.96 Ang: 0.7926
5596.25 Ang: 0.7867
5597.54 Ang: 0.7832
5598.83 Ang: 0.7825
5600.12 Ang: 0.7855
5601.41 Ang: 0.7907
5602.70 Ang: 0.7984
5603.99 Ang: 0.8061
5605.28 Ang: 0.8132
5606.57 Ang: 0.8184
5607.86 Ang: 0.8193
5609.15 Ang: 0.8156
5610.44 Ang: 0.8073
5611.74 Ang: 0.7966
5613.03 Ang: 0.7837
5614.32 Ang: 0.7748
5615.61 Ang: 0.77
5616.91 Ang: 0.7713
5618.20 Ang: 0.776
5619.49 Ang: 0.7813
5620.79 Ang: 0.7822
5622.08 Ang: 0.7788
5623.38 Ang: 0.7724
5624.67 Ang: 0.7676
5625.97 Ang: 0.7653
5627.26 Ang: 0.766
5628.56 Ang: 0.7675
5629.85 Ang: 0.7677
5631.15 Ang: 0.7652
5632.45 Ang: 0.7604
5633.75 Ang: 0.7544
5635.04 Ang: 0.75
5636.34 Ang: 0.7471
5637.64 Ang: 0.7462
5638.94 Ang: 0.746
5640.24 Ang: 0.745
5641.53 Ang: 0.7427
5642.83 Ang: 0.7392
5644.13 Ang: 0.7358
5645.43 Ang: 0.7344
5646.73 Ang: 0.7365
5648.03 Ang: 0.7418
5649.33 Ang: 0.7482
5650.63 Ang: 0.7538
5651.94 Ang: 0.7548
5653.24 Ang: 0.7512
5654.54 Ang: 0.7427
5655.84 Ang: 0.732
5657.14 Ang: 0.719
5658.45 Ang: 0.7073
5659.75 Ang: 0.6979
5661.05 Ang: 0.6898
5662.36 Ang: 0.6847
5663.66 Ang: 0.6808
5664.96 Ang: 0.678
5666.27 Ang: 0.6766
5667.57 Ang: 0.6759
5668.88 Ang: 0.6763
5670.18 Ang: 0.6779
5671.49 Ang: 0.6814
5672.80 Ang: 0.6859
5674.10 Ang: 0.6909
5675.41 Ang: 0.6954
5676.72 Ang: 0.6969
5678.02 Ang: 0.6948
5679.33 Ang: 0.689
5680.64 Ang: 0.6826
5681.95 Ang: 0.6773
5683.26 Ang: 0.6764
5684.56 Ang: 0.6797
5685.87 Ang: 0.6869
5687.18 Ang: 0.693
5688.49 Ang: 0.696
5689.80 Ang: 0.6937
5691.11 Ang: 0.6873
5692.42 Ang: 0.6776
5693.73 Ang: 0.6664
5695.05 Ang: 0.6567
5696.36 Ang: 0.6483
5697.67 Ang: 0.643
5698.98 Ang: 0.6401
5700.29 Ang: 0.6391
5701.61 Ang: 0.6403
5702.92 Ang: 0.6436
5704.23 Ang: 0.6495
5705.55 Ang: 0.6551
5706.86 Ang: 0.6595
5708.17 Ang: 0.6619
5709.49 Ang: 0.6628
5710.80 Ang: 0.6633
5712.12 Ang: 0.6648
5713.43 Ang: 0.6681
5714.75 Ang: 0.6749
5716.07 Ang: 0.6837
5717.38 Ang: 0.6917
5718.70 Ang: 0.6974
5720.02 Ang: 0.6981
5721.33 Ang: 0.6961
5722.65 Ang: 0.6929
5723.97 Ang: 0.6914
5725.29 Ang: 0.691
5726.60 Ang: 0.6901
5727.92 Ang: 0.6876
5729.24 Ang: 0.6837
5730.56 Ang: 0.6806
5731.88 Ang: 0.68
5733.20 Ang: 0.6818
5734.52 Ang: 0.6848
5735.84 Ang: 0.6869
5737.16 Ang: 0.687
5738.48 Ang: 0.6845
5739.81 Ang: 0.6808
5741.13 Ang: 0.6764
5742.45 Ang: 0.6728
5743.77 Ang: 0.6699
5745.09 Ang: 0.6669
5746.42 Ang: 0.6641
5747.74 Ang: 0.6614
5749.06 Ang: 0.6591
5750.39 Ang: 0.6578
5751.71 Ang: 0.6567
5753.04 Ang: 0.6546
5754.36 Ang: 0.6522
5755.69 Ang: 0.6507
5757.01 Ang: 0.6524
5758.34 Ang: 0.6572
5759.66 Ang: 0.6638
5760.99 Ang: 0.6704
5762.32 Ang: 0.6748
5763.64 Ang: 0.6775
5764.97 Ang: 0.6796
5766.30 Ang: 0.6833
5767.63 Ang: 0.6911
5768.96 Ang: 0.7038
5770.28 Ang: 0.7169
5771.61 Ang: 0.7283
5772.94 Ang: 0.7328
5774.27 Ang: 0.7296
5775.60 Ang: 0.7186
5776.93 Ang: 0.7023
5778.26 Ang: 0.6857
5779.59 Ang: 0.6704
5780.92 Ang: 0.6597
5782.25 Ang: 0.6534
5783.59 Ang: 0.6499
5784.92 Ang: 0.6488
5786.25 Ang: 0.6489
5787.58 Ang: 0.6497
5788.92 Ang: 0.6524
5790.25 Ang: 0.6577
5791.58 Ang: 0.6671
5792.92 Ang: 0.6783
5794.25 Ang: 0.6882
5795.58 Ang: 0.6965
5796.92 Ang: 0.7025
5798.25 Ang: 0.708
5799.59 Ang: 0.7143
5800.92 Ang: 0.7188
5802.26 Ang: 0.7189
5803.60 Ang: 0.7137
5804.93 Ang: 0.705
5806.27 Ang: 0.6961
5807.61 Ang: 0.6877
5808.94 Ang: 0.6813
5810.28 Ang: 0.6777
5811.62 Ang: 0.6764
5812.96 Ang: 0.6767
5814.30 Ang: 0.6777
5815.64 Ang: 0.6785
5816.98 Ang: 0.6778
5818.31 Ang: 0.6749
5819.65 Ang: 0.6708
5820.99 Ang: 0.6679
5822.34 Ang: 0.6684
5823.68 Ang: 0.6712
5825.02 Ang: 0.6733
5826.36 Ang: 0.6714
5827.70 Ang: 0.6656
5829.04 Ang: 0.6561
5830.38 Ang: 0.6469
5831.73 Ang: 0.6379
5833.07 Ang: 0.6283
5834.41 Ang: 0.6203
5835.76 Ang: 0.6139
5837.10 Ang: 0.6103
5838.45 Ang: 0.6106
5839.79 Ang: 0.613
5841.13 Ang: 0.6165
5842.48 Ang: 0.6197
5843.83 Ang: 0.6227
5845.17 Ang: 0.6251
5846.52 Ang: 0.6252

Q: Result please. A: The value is 5.16 Ang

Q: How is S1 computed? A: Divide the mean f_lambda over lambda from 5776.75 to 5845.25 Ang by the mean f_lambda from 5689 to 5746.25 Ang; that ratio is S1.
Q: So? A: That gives 1.0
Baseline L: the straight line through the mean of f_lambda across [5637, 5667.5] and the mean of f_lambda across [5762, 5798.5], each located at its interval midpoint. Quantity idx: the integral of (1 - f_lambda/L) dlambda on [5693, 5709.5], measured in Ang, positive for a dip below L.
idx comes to 1.35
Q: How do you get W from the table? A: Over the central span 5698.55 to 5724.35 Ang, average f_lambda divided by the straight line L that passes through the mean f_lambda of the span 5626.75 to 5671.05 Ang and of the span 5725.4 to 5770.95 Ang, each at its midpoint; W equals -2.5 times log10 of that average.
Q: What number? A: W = 0.04 mag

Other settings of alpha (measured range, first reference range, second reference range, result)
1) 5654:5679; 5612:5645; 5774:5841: 1.7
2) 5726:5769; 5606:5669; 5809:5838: 1.4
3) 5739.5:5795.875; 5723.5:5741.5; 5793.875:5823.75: 1.0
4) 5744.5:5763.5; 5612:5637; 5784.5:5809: 1.2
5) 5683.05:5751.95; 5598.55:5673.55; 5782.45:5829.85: 4.1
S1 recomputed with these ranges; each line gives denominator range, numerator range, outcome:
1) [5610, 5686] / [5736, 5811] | 0.93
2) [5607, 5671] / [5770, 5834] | 0.91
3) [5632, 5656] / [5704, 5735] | 0.91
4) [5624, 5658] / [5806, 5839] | 0.88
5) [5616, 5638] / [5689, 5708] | 0.86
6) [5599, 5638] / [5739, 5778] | 0.87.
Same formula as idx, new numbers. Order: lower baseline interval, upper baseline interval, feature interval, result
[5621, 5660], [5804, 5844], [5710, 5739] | 0.92 Ang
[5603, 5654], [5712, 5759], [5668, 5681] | 0.74 Ang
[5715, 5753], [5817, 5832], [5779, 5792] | 0.31 Ang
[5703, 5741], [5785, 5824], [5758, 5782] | -0.36 Ang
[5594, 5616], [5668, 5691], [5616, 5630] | -0.06 Ang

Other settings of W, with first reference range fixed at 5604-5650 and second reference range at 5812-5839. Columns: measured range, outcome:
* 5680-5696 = 0.08 mag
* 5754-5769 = 0.03 mag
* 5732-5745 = 0.04 mag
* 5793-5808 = -0.05 mag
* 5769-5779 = -0.05 mag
